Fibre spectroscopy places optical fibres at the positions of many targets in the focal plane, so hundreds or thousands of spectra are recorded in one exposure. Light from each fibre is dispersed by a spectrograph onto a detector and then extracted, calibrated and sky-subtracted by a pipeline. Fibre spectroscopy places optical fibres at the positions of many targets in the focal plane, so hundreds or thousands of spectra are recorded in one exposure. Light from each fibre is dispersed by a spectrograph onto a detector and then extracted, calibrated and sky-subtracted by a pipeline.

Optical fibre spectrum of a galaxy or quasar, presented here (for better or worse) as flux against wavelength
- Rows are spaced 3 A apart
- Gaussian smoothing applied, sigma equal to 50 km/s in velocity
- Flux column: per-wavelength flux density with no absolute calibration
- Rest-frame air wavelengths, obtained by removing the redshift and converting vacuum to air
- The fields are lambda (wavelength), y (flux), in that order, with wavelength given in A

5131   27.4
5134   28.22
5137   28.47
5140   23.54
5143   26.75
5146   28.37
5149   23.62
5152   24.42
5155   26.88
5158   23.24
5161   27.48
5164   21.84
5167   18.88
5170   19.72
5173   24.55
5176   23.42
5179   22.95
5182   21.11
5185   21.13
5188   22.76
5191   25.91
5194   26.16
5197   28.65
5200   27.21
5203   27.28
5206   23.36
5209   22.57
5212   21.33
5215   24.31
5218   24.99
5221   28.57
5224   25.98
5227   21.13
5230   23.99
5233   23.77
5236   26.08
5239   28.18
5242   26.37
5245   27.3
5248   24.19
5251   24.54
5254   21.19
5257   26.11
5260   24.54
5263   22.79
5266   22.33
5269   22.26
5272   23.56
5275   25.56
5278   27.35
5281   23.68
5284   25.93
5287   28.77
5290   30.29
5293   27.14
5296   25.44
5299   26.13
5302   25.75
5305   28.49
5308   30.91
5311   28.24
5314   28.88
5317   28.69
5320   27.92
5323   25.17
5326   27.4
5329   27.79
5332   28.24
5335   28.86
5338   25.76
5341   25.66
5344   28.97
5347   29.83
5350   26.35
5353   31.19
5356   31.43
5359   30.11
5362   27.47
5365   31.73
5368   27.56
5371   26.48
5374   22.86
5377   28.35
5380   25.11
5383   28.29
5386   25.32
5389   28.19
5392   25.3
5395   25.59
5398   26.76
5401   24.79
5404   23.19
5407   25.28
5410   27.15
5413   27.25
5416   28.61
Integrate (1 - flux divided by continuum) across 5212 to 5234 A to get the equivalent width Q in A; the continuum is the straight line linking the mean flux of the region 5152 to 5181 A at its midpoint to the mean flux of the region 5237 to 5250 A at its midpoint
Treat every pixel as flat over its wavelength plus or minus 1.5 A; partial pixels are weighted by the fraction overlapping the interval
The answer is 0.9 A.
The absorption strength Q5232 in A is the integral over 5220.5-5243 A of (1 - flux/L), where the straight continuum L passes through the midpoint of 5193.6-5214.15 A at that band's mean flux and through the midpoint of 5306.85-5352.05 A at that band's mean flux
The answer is 0.4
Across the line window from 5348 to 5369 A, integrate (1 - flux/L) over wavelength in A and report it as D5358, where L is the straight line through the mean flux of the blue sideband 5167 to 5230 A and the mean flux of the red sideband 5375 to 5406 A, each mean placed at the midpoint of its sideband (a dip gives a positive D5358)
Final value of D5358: -3.08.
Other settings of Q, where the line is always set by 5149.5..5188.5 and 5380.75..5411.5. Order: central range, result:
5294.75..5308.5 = -1.3 A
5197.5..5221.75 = -1.5 A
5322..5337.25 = -1.5 A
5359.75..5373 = -1.4 A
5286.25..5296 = -1.4 A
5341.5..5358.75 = -2.7 A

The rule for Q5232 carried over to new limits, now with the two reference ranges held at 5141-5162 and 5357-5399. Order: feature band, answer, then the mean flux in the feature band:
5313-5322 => -0.5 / 28.3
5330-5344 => -0.2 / 27.4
